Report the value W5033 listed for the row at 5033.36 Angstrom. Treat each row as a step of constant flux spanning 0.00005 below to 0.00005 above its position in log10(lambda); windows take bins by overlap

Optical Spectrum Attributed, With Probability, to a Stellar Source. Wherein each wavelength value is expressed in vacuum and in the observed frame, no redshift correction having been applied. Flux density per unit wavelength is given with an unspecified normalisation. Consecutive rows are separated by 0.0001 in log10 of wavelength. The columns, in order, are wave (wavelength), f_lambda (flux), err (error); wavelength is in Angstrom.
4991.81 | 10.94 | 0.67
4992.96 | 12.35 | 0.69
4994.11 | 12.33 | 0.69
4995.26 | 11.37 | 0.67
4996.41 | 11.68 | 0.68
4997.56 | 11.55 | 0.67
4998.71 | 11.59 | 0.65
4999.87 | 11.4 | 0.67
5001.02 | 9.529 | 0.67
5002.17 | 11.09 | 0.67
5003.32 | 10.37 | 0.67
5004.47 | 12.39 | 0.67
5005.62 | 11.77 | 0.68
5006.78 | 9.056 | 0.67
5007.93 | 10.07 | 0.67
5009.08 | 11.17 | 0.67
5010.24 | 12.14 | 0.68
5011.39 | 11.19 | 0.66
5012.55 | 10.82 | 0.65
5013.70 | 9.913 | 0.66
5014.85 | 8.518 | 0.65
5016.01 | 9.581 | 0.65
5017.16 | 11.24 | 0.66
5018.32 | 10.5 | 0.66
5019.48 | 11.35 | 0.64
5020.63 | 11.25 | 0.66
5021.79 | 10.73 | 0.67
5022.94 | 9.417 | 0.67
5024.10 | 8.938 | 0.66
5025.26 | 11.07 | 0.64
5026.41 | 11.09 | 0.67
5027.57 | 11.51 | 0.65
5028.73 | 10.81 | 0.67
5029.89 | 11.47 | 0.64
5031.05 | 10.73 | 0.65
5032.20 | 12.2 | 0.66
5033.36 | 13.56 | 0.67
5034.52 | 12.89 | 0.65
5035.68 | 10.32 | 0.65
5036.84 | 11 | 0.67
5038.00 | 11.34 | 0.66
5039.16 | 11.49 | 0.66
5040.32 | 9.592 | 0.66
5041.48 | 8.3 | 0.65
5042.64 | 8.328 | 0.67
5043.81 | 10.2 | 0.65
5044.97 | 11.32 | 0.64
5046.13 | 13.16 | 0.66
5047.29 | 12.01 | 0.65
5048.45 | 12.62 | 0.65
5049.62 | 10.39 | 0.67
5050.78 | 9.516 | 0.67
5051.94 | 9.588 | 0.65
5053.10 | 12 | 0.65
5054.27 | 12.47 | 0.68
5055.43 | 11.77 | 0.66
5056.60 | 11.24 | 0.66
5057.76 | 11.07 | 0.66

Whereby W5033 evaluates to 13.56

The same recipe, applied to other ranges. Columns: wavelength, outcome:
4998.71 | 11.59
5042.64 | 8.328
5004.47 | 12.39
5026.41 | 11.09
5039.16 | 11.49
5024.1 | 8.938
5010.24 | 12.14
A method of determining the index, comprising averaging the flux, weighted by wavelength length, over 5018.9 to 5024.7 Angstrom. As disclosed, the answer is 10.3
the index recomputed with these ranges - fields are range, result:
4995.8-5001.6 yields 11.1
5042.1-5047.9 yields 11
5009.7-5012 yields 11.6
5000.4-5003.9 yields 10.4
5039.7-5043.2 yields 8.78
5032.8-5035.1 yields 13.2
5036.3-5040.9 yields 10.9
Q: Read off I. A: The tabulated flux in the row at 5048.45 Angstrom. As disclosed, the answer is 12.62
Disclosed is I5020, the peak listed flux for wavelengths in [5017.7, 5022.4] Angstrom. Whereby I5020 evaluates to 11.35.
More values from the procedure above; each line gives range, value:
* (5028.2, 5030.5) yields 11.47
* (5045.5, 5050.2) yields 13.16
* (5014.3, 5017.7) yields 11.24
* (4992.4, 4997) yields 12.35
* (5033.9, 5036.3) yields 12.89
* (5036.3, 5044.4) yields 11.49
